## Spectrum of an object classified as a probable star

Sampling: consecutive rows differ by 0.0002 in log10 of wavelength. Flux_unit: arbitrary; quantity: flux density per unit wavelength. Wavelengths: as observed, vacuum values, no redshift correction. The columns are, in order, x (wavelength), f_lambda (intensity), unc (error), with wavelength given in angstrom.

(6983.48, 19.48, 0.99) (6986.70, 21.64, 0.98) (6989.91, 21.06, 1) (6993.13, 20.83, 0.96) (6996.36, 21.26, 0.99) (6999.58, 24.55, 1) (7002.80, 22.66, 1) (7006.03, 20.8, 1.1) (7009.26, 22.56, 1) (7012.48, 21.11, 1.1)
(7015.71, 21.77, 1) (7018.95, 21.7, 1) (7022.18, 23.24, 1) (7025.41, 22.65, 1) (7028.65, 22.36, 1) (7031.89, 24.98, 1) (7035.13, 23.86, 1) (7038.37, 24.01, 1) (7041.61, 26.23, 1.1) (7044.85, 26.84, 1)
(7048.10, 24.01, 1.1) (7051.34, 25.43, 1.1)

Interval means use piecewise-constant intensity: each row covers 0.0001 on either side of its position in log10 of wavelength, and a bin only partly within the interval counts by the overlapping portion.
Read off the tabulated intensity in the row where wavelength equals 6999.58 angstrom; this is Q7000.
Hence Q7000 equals 24.55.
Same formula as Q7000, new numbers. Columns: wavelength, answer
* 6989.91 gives 21.06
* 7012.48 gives 21.11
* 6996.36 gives 21.26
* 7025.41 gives 22.65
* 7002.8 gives 22.66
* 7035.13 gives 23.86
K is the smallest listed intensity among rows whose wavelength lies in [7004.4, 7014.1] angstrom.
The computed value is 20.8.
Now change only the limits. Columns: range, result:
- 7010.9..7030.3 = 21.11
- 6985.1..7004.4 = 20.83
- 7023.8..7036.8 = 22.36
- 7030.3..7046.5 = 23.86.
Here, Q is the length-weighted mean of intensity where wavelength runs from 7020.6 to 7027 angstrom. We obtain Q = 23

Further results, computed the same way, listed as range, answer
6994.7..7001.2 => 22.9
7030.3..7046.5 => 25.2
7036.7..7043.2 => 25.1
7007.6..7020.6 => 21.8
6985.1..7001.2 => 21.9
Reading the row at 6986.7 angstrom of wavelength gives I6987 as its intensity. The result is 21.64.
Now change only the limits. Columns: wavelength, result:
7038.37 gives 24.01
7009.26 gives 22.56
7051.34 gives 25.43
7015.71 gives 21.77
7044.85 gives 26.84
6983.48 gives 19.48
